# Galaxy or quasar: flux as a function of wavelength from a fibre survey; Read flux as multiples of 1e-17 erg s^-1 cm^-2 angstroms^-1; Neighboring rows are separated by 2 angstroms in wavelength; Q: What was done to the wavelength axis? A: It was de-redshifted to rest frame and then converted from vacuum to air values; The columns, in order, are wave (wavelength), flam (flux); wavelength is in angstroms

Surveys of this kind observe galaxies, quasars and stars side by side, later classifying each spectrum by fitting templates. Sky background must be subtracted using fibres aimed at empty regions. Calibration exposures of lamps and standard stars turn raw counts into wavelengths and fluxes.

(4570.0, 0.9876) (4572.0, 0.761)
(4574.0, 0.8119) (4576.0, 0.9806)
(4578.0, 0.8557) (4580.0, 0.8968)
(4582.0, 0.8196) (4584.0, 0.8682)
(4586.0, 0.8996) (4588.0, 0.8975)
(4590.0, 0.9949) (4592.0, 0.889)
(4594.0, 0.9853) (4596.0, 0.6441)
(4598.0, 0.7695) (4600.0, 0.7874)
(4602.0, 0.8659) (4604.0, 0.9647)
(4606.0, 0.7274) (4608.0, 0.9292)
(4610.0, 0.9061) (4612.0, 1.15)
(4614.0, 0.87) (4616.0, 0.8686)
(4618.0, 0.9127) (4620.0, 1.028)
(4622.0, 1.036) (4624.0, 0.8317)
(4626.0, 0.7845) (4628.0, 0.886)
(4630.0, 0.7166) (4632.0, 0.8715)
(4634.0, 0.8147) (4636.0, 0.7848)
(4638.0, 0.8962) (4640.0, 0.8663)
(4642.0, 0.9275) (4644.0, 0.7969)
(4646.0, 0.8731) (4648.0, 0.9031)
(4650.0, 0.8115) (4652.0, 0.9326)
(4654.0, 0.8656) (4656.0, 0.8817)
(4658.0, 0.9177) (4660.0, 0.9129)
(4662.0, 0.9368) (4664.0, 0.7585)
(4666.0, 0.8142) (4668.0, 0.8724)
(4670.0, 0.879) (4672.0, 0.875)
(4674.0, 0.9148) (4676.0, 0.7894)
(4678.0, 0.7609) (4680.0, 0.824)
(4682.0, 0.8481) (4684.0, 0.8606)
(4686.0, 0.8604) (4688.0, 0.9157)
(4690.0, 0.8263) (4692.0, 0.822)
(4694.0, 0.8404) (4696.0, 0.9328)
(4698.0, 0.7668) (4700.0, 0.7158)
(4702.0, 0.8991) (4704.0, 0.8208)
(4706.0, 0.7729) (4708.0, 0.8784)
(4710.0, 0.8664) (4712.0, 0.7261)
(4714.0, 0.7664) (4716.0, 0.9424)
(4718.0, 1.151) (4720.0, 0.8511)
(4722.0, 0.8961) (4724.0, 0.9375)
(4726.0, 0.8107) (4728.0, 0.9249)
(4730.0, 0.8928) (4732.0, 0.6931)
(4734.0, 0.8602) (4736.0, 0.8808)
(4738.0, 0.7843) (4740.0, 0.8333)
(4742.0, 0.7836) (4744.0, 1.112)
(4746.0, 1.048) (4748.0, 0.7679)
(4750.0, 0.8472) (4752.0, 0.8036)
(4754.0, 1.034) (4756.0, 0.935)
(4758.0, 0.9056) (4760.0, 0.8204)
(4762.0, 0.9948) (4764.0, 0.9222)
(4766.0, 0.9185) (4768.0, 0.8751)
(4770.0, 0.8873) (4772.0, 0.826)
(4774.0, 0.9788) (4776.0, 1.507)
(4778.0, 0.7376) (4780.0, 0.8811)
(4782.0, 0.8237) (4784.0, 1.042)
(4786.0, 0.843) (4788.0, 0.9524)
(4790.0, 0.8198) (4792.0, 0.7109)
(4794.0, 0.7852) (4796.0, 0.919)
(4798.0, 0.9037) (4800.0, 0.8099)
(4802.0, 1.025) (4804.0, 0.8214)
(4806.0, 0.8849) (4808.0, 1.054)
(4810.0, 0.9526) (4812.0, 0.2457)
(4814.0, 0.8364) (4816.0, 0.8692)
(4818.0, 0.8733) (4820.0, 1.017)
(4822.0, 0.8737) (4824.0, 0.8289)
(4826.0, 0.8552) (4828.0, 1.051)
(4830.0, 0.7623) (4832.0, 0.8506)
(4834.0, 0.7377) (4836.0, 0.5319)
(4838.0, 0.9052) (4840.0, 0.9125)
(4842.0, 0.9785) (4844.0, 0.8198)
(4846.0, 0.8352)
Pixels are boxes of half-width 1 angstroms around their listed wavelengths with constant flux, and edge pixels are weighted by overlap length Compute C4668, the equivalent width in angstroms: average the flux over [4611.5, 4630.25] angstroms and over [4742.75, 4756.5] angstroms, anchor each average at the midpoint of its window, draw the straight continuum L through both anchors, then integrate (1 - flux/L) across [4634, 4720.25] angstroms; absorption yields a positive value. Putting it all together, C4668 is 5.9 angstroms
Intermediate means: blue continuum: 0.91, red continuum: 0.933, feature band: 0.857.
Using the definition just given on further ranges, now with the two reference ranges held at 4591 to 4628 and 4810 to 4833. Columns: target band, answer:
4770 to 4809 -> -3.4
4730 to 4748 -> -0.4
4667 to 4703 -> 0.9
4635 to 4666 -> 0.2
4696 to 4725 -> 0.0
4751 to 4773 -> -1.5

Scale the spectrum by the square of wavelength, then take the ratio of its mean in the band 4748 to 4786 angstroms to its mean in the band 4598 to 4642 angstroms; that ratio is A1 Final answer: 1.12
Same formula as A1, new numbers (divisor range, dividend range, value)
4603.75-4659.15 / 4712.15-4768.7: 1.06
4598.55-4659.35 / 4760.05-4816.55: 1.08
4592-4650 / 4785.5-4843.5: 1.06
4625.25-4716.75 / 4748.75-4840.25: 1.09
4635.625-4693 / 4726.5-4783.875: 1.09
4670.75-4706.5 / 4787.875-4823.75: 1.07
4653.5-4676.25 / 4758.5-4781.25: 1.13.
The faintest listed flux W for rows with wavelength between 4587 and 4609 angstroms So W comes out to 0.6441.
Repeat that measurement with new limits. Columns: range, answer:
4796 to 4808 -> 0.8099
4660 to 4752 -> 0.6931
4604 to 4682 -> 0.7166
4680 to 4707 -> 0.7158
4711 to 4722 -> 0.7261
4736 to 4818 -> 0.2457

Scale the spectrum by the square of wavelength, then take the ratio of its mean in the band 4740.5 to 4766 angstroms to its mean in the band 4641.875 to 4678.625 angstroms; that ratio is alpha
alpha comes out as 1.1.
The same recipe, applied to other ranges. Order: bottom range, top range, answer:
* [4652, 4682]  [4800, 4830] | 1.07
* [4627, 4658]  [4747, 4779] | 1.13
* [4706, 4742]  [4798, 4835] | 1.03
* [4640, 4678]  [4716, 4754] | 1.06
